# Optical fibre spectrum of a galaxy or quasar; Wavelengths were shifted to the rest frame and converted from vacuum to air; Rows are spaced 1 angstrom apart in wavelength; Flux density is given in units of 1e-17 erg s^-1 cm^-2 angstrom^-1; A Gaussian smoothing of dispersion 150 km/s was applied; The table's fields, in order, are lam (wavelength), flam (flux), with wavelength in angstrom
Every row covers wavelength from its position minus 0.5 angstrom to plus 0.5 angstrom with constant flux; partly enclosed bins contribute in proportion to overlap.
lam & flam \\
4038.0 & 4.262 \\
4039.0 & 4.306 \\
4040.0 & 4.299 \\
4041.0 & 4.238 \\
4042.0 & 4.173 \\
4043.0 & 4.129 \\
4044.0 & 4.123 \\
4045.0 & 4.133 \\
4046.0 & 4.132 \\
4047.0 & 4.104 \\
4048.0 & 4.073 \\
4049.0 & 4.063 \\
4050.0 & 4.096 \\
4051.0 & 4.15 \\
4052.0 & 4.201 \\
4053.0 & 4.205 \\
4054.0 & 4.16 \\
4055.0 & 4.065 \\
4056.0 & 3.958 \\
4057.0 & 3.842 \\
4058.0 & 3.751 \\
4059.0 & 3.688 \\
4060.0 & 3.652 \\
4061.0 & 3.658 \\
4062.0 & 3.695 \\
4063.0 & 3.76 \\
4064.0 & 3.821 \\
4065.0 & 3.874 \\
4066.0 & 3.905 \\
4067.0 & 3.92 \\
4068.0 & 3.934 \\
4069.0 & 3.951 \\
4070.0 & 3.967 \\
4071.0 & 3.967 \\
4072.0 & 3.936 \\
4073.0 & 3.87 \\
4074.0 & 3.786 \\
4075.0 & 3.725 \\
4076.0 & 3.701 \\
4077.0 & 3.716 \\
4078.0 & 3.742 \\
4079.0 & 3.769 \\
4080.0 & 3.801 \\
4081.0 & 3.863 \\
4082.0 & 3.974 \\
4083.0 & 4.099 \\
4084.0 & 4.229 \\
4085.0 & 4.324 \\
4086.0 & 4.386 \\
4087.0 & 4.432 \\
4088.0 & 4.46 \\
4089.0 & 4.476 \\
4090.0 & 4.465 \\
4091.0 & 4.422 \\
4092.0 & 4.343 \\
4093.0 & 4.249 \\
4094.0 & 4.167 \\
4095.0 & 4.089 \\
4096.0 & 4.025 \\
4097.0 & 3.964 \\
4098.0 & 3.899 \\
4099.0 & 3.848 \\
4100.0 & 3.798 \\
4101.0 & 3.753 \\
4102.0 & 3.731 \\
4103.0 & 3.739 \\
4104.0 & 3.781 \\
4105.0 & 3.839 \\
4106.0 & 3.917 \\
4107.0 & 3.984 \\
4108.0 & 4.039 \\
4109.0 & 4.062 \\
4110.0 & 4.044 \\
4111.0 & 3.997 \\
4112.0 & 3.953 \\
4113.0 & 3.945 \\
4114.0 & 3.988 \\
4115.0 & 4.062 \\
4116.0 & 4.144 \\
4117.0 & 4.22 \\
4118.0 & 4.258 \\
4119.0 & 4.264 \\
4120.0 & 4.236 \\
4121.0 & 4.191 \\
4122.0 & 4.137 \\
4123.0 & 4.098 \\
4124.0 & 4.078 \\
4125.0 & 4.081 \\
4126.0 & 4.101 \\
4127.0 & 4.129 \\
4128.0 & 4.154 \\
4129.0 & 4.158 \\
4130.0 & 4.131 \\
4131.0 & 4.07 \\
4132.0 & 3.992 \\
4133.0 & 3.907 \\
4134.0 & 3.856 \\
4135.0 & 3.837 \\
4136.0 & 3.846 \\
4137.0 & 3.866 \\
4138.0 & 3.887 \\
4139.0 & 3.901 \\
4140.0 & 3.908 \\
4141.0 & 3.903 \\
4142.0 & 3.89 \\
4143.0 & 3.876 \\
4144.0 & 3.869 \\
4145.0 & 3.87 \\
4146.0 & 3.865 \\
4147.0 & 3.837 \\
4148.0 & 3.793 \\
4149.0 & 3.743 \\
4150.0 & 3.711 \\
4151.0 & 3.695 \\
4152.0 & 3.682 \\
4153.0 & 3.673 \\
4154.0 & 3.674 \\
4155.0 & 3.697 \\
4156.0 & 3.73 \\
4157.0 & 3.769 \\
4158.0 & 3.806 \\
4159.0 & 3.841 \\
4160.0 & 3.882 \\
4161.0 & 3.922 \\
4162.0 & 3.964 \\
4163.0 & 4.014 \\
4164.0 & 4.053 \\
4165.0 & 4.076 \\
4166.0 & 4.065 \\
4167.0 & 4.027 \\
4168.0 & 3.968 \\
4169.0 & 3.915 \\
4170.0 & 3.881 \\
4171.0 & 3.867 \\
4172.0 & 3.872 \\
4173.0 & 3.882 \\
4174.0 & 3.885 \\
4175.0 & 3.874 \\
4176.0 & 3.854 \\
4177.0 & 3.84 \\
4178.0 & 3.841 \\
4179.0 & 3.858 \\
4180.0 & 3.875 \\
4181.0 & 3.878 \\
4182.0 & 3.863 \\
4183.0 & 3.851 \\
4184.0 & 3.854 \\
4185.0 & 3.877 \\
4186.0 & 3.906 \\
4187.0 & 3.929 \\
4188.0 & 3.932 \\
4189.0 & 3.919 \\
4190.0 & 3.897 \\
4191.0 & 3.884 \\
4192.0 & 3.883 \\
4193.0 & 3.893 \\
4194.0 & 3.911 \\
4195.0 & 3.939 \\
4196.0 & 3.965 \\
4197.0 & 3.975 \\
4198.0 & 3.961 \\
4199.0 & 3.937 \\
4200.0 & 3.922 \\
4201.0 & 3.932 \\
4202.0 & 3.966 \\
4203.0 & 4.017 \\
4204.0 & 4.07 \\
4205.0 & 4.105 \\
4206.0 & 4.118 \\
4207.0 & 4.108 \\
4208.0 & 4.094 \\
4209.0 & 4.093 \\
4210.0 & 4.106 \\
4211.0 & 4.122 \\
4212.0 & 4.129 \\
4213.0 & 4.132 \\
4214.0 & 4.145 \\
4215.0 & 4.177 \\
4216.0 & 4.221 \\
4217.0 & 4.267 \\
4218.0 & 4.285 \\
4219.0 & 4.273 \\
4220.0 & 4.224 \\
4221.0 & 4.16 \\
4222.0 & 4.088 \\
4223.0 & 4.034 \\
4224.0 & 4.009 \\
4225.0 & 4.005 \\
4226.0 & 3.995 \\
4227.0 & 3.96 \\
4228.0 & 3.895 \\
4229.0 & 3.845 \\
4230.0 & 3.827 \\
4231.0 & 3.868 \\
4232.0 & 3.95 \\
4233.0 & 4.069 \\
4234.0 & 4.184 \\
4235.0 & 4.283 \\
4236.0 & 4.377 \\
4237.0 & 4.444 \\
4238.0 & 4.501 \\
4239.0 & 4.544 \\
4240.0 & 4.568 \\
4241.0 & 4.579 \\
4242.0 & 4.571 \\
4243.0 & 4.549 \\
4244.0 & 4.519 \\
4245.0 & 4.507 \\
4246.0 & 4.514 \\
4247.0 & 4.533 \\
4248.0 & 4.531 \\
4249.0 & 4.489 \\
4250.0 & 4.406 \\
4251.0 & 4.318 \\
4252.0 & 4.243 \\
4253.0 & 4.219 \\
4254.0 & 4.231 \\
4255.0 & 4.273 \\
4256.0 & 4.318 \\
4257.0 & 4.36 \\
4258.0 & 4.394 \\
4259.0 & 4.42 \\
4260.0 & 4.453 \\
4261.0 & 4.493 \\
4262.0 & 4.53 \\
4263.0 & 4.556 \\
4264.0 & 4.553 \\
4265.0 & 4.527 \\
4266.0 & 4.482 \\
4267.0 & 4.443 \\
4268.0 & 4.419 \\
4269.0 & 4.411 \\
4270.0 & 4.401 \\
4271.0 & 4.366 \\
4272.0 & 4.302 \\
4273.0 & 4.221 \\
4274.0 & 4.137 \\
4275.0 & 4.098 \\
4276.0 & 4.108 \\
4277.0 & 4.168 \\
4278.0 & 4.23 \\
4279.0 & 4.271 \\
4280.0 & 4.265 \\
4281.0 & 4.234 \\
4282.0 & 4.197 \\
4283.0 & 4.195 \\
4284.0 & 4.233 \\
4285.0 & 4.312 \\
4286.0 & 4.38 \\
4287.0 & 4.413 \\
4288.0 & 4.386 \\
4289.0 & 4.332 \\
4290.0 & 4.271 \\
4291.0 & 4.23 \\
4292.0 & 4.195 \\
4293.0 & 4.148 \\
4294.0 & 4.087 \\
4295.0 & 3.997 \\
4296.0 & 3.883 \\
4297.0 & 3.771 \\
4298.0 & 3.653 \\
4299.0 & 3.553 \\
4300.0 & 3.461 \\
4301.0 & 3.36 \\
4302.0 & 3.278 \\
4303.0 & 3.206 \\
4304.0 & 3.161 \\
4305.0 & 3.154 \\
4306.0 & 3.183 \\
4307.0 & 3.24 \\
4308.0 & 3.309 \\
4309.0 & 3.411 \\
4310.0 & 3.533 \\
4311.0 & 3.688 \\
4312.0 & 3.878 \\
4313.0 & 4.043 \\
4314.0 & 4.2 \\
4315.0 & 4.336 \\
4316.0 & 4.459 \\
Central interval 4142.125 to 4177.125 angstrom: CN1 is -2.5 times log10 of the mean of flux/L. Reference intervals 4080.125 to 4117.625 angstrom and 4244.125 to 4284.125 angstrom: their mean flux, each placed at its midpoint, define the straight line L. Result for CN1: 0.086 mag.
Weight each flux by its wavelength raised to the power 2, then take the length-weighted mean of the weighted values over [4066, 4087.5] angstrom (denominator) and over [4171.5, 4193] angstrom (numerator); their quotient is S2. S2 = 1.0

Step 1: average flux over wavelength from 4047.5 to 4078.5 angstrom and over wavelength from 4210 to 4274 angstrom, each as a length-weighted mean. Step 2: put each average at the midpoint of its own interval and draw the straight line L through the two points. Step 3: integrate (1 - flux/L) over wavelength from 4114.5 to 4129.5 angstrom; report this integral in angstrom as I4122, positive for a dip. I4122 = -0.5 angstrom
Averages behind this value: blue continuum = 3.9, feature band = 4.15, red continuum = 4.29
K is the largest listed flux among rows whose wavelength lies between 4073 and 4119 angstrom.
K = 4.476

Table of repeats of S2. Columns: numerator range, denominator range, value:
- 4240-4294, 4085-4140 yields 1.15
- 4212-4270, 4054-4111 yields 1.17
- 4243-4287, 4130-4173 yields 1.19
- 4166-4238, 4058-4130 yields 1.05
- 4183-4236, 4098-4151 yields 1.06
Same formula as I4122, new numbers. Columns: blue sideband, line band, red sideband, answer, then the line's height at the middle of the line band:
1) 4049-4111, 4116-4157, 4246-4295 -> 1.4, 4.08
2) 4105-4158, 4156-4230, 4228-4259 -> 3.2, 4.16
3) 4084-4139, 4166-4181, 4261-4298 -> 0.9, 4.14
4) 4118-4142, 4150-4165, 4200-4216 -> 0.9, 4.05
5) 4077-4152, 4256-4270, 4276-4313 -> -2.0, 3.9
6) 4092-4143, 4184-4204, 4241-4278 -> 1.3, 4.21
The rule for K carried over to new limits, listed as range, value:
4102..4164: 4.264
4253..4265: 4.556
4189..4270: 4.579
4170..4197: 3.975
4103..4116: 4.144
